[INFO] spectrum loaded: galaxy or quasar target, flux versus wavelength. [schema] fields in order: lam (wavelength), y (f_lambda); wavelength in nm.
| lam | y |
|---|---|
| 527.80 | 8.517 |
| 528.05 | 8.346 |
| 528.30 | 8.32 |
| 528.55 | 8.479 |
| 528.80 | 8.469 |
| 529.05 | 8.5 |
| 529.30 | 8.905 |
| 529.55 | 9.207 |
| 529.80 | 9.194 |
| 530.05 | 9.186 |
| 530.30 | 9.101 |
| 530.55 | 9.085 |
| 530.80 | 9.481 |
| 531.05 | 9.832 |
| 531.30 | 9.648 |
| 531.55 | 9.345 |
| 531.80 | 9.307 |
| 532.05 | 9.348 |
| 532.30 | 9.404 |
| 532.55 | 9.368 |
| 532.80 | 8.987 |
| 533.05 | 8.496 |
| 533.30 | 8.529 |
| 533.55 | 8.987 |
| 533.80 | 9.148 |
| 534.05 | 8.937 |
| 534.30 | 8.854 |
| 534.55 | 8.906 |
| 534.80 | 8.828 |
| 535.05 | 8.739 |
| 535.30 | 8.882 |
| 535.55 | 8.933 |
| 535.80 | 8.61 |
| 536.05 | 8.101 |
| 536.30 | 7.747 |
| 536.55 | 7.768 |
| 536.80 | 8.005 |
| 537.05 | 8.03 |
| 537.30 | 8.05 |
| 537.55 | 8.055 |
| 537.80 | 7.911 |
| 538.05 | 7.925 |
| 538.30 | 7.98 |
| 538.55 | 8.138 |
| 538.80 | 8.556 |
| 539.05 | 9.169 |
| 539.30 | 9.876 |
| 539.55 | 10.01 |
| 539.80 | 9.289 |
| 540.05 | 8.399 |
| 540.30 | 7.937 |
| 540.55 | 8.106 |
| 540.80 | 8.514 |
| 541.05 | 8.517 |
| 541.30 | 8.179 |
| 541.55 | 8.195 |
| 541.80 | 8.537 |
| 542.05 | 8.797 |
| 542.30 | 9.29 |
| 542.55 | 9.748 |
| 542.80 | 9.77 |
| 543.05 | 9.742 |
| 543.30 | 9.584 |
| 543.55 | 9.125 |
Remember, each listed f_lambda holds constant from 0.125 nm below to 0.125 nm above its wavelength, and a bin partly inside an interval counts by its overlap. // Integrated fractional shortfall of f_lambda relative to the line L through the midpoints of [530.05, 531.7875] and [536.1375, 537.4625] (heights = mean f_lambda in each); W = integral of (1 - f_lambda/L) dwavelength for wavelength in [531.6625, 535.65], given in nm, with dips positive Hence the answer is -0.13 nm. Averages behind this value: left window 9.39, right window 7.93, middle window 8.98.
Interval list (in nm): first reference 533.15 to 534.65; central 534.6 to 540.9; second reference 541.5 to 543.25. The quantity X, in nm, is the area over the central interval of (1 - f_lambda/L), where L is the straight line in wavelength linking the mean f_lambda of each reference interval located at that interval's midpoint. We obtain 0.40 nm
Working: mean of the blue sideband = 8.89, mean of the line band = 8.47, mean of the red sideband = 9.21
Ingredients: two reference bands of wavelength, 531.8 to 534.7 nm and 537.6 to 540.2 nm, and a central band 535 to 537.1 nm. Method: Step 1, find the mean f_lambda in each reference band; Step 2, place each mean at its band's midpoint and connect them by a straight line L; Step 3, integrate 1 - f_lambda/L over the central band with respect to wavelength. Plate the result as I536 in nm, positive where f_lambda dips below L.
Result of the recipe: 0.13 nm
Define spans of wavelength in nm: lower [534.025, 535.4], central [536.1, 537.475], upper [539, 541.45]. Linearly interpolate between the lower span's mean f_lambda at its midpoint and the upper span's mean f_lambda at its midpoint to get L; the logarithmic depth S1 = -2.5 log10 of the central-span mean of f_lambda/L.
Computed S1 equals 0.12 mag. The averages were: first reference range 8.85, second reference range 8.78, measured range 7.93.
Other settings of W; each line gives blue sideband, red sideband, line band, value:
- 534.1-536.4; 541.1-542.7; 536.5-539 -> 0.177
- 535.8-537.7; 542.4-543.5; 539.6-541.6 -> 0.126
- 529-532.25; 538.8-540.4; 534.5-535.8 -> 0.049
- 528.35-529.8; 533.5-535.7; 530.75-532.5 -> -0.132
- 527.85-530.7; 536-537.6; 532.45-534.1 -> -0.112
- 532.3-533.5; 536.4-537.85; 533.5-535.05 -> -0.058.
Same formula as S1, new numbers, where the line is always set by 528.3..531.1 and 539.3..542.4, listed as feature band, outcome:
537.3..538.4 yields 0.103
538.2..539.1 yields 0.042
